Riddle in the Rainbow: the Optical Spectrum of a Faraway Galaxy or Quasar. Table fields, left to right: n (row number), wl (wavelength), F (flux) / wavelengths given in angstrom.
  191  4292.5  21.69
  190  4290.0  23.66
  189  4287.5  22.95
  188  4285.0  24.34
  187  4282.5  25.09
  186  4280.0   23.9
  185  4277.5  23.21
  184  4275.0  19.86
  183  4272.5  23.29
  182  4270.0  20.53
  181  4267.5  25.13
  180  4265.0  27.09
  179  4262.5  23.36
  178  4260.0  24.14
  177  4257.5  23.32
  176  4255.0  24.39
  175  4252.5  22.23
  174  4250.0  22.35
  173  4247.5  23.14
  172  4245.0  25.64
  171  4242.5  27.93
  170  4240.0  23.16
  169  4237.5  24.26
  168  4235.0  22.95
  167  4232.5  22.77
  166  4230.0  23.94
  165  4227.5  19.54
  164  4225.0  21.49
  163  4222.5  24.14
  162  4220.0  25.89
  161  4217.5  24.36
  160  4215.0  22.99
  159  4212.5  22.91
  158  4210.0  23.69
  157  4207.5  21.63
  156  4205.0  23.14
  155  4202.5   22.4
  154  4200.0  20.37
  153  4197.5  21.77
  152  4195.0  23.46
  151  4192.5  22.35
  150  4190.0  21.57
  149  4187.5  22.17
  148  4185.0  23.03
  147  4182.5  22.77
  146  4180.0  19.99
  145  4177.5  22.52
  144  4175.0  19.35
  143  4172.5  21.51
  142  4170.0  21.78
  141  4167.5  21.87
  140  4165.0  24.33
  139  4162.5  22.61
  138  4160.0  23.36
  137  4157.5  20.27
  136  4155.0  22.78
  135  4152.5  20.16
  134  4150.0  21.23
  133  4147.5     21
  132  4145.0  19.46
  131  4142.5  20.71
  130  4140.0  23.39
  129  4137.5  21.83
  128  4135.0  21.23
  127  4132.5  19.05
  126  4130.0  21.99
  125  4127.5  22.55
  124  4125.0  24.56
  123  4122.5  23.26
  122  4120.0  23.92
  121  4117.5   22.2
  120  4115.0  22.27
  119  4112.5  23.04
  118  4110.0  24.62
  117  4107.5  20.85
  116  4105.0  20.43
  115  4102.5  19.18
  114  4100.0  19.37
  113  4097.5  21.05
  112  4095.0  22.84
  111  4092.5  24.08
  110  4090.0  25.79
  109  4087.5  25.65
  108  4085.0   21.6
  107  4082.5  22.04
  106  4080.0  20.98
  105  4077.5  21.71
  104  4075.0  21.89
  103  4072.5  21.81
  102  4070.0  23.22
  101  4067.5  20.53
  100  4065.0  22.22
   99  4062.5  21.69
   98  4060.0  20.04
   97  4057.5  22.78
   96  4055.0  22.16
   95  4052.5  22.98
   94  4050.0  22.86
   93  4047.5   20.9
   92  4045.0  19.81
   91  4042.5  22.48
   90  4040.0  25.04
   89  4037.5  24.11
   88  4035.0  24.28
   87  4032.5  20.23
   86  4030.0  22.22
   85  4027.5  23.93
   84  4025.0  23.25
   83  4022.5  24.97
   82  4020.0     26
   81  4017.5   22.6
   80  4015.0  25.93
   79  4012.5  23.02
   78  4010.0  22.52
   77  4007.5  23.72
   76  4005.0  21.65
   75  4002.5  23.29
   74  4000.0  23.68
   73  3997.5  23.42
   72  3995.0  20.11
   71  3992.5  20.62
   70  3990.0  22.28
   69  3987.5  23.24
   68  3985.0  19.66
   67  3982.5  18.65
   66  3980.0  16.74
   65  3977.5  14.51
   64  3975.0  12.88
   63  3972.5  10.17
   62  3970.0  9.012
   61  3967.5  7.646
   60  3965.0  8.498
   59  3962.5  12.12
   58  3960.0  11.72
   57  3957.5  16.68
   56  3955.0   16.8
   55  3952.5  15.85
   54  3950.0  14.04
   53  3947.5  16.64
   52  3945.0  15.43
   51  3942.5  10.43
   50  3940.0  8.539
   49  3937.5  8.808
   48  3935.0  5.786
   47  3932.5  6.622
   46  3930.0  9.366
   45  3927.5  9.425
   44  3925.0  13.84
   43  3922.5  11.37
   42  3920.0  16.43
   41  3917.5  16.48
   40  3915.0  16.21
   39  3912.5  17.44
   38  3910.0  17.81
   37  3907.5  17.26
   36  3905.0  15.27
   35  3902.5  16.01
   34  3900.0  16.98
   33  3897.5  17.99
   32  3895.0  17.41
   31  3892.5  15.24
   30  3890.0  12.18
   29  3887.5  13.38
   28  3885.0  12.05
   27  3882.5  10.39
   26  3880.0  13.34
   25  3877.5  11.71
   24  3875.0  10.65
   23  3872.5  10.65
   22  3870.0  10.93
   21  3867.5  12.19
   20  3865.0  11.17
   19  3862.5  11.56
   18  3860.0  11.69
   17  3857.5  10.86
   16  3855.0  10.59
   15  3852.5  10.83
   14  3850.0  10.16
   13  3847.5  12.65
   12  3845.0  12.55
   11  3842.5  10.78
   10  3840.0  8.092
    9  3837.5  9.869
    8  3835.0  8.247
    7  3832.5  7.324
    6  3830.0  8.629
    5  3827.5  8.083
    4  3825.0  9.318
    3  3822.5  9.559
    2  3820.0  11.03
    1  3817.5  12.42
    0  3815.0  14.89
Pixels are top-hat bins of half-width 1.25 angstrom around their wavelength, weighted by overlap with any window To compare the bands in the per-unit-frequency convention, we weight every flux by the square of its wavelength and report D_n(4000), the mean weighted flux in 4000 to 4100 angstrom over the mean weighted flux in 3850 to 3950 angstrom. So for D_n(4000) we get 1.9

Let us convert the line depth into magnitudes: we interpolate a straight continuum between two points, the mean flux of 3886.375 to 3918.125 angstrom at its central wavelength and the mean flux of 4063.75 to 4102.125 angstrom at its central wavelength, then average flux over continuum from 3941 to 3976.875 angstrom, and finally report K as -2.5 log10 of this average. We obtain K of 0.378 mag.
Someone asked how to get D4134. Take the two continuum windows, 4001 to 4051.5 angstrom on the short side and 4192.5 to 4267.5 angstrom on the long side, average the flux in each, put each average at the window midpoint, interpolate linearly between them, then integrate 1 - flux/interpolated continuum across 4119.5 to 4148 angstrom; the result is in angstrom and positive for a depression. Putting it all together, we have 1.71 angstrom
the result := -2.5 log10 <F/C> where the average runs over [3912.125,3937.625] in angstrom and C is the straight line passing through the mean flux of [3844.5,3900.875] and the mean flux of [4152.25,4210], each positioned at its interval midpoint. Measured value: 0.173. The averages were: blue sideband 12.5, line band 11.9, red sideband 22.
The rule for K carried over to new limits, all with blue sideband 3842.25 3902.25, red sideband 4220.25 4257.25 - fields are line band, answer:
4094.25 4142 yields -0.11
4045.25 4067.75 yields -0.20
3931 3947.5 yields 0.43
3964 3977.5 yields 0.46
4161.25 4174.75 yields -0.04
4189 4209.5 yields 0.01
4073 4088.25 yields -0.18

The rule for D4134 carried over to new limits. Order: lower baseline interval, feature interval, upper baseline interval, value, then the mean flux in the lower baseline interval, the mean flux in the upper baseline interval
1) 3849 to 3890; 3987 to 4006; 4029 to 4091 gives -3.6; 11.4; 22.3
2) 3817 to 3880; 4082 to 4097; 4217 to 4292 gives -4.4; 10.5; 23.6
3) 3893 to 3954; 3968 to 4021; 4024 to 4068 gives -2.9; 13.8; 22.3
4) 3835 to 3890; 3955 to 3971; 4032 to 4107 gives 4.9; 11.2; 22.1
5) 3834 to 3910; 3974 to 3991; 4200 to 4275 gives -2.6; 12.5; 23.4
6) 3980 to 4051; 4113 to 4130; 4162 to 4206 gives -0.6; 22.6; 22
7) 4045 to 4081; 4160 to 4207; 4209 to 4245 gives 2.2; 21.8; 23.6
